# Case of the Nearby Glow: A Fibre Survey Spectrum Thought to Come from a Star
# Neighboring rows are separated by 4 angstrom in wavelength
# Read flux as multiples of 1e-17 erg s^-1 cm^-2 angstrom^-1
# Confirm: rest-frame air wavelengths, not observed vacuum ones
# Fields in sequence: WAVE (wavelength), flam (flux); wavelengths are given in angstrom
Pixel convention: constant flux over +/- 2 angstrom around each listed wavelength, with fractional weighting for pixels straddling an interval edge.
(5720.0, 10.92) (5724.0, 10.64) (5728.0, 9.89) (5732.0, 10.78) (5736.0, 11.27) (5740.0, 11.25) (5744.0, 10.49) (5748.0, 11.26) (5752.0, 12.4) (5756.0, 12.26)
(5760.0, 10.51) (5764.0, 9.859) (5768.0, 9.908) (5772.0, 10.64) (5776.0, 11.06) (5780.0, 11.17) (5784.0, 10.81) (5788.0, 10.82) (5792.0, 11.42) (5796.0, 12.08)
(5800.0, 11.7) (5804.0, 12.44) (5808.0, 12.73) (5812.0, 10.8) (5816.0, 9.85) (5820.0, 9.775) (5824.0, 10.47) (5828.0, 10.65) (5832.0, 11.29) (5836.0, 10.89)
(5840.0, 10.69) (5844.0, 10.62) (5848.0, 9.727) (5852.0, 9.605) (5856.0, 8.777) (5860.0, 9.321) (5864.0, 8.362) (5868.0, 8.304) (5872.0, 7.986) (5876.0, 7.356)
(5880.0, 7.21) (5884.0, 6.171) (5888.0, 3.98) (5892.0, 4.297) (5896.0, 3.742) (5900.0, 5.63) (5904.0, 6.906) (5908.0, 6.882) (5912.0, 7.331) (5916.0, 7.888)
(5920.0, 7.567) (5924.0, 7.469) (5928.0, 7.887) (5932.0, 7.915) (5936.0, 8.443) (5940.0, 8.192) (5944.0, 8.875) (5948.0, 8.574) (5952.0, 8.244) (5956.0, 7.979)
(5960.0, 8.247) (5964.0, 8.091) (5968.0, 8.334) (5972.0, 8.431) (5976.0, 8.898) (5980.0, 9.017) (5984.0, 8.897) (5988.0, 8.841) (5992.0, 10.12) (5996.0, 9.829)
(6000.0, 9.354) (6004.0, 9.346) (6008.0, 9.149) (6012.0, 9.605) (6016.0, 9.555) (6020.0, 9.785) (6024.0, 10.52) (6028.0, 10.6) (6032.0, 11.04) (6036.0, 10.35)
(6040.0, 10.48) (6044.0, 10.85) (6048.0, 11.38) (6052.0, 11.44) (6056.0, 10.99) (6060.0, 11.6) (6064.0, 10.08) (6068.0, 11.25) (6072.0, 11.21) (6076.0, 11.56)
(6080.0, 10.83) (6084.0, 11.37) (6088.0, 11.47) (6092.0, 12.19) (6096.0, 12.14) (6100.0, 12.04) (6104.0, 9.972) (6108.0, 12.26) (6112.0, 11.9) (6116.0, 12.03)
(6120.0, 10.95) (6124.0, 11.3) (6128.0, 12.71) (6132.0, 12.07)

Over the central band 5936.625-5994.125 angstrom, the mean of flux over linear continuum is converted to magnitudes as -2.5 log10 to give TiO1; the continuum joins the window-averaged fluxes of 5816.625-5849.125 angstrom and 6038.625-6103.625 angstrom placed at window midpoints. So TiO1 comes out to 0.26 mag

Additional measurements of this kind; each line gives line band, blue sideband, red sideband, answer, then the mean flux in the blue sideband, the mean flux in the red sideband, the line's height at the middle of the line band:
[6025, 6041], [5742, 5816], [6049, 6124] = 0.07 mag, 11.2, 11.4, 11.4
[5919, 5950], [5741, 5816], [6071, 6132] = 0.37 mag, 11.2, 11.6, 11.4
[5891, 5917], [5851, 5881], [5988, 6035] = 0.39 mag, 8.36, 9.86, 8.75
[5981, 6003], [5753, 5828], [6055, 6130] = 0.20 mag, 11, 11.5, 11.3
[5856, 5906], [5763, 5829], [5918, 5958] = 0.36 mag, 11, 8.11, 9.26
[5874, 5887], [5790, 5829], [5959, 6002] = 0.47 mag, 11.2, 8.93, 10.3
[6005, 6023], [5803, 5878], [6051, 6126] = 0.15 mag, 9.95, 11.4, 11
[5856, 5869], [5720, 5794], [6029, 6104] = 0.25 mag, 10.9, 11.2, 11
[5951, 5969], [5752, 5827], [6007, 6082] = 0.30 mag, 11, 10.7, 10.8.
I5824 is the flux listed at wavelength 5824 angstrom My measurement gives 10.47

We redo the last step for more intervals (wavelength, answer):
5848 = 9.727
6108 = 12.26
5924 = 7.469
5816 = 9.85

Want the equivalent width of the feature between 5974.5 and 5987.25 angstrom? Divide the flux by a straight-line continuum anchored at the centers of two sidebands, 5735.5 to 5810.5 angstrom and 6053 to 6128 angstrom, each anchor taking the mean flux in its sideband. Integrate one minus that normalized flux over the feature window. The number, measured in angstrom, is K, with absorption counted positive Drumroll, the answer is 2.7 angstrom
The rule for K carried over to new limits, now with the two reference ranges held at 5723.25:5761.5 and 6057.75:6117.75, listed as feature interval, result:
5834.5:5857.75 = 2.4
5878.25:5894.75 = 8.7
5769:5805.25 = -0.5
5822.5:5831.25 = 0.4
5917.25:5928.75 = 3.7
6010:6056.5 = 3.5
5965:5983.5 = 4.4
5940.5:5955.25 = 3.7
